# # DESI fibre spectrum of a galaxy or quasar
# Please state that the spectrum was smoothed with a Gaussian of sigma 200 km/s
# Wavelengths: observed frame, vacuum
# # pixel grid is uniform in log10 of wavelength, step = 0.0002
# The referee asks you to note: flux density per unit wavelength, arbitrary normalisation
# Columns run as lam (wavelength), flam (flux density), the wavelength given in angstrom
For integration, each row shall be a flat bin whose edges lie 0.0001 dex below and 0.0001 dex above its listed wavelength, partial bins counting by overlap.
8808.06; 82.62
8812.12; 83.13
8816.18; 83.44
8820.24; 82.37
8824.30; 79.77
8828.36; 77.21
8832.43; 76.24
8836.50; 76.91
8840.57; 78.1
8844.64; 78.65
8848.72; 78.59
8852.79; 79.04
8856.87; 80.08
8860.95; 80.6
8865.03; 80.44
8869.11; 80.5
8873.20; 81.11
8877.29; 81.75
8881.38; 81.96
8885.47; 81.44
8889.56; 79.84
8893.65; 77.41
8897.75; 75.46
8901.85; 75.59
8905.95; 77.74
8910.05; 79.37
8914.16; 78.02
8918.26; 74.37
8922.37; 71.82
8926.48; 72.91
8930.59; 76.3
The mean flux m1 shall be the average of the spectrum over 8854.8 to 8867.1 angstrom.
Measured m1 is 80.4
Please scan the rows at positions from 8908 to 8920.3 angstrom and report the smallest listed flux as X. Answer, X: 74.37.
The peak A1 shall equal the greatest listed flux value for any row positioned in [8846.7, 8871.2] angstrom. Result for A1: 80.6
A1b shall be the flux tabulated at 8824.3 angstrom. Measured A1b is 79.77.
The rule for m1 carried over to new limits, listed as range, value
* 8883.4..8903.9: 78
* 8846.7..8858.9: 79.3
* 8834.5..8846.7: 77.9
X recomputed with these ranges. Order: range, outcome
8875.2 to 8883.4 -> 81.75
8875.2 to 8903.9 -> 75.46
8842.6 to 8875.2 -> 78.59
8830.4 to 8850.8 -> 76.24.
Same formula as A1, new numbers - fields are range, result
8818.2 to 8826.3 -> 82.37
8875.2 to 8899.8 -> 81.96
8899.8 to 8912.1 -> 79.37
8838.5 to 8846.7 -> 78.65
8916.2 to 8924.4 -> 74.37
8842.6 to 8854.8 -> 79.04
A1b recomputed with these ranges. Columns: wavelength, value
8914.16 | 78.02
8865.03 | 80.44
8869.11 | 80.5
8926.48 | 72.91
